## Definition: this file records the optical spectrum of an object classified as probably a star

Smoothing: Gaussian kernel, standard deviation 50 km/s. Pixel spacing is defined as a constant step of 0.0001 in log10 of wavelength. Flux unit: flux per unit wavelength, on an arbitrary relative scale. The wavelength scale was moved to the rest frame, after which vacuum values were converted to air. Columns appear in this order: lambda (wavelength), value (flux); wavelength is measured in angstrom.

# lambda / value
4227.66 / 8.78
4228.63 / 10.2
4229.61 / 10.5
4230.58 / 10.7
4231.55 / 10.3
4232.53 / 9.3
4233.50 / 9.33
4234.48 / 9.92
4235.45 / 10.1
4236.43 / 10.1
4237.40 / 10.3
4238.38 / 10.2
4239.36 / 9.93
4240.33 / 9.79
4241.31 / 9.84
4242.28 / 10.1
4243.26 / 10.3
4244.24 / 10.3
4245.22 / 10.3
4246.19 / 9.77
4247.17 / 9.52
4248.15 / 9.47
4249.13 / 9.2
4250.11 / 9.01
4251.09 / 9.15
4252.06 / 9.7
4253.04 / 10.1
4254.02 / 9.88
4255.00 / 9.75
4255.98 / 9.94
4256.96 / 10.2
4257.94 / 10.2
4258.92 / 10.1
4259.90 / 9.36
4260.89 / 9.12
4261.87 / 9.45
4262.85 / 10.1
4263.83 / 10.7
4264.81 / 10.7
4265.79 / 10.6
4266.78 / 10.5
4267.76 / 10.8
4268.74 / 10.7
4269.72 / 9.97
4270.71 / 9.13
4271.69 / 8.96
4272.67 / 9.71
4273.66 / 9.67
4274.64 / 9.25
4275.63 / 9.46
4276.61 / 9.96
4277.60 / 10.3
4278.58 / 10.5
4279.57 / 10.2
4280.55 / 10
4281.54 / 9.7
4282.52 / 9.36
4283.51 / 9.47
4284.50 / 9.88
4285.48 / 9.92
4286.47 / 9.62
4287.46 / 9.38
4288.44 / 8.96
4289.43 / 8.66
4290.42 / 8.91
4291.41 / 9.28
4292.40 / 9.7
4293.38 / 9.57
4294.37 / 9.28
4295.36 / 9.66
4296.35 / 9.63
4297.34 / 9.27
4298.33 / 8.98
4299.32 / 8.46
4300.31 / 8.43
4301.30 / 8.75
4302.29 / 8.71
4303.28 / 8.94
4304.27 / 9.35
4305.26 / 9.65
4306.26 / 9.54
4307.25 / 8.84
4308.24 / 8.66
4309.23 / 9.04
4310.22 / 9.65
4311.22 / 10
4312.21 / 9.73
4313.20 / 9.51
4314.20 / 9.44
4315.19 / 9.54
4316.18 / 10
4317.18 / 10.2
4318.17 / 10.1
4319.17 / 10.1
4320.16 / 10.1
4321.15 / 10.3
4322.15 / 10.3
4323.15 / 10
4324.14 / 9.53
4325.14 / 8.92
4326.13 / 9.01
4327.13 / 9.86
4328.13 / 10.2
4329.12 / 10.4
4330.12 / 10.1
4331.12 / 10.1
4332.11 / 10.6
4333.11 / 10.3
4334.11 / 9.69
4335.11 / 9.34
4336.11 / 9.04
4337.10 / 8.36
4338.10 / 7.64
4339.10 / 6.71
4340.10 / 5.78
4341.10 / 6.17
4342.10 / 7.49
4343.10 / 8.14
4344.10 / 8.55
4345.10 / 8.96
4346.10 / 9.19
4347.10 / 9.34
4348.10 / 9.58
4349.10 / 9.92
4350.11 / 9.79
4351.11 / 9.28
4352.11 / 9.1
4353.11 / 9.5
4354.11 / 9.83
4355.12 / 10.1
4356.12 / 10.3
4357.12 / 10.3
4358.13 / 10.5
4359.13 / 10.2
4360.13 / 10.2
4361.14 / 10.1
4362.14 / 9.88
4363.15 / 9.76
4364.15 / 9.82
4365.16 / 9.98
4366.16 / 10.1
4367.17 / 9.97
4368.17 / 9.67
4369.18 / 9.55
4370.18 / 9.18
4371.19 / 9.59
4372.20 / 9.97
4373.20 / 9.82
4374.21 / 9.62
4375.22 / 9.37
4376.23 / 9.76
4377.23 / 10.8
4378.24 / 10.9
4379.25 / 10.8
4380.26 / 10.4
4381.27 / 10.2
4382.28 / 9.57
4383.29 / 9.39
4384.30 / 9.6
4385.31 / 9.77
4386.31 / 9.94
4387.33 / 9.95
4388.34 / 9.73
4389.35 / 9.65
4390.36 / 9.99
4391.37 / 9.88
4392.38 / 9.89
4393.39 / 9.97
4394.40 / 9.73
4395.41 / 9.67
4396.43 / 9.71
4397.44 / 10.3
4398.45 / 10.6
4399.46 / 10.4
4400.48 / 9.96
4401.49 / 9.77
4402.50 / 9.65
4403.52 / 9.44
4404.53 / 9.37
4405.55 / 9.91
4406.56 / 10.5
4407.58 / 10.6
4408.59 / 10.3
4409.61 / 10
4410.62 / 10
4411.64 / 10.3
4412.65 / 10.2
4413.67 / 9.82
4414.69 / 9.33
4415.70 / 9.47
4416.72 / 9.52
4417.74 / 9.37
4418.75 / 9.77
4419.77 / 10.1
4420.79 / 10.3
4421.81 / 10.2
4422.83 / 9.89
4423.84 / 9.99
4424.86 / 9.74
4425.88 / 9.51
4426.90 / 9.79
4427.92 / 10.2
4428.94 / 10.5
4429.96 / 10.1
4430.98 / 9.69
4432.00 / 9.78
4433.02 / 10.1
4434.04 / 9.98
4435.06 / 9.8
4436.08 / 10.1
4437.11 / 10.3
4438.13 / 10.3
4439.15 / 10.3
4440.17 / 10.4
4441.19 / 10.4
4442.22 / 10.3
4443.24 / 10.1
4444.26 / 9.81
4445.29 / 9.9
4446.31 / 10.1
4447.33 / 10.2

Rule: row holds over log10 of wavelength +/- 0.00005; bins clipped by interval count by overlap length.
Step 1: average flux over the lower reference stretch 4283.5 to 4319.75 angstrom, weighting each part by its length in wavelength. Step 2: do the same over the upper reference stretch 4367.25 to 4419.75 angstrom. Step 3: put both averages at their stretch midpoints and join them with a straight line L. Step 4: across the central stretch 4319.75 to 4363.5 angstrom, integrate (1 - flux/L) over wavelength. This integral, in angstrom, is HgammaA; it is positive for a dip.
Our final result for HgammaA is 1.05 angstrom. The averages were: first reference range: 9.37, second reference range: 9.9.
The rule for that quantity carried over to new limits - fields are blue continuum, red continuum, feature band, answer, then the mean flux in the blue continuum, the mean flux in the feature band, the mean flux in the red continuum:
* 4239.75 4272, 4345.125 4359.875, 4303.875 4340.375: 1.3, 9.91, 9.47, 9.76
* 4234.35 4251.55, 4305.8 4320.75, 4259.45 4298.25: 0.1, 9.85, 9.72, 9.64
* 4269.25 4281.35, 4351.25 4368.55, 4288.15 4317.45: 1.6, 9.75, 9.27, 9.95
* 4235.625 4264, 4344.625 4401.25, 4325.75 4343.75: 1.9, 9.85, 8.82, 9.88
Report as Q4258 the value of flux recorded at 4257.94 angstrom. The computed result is 10.2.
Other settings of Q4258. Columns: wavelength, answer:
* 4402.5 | 9.65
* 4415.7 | 9.47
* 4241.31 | 9.84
